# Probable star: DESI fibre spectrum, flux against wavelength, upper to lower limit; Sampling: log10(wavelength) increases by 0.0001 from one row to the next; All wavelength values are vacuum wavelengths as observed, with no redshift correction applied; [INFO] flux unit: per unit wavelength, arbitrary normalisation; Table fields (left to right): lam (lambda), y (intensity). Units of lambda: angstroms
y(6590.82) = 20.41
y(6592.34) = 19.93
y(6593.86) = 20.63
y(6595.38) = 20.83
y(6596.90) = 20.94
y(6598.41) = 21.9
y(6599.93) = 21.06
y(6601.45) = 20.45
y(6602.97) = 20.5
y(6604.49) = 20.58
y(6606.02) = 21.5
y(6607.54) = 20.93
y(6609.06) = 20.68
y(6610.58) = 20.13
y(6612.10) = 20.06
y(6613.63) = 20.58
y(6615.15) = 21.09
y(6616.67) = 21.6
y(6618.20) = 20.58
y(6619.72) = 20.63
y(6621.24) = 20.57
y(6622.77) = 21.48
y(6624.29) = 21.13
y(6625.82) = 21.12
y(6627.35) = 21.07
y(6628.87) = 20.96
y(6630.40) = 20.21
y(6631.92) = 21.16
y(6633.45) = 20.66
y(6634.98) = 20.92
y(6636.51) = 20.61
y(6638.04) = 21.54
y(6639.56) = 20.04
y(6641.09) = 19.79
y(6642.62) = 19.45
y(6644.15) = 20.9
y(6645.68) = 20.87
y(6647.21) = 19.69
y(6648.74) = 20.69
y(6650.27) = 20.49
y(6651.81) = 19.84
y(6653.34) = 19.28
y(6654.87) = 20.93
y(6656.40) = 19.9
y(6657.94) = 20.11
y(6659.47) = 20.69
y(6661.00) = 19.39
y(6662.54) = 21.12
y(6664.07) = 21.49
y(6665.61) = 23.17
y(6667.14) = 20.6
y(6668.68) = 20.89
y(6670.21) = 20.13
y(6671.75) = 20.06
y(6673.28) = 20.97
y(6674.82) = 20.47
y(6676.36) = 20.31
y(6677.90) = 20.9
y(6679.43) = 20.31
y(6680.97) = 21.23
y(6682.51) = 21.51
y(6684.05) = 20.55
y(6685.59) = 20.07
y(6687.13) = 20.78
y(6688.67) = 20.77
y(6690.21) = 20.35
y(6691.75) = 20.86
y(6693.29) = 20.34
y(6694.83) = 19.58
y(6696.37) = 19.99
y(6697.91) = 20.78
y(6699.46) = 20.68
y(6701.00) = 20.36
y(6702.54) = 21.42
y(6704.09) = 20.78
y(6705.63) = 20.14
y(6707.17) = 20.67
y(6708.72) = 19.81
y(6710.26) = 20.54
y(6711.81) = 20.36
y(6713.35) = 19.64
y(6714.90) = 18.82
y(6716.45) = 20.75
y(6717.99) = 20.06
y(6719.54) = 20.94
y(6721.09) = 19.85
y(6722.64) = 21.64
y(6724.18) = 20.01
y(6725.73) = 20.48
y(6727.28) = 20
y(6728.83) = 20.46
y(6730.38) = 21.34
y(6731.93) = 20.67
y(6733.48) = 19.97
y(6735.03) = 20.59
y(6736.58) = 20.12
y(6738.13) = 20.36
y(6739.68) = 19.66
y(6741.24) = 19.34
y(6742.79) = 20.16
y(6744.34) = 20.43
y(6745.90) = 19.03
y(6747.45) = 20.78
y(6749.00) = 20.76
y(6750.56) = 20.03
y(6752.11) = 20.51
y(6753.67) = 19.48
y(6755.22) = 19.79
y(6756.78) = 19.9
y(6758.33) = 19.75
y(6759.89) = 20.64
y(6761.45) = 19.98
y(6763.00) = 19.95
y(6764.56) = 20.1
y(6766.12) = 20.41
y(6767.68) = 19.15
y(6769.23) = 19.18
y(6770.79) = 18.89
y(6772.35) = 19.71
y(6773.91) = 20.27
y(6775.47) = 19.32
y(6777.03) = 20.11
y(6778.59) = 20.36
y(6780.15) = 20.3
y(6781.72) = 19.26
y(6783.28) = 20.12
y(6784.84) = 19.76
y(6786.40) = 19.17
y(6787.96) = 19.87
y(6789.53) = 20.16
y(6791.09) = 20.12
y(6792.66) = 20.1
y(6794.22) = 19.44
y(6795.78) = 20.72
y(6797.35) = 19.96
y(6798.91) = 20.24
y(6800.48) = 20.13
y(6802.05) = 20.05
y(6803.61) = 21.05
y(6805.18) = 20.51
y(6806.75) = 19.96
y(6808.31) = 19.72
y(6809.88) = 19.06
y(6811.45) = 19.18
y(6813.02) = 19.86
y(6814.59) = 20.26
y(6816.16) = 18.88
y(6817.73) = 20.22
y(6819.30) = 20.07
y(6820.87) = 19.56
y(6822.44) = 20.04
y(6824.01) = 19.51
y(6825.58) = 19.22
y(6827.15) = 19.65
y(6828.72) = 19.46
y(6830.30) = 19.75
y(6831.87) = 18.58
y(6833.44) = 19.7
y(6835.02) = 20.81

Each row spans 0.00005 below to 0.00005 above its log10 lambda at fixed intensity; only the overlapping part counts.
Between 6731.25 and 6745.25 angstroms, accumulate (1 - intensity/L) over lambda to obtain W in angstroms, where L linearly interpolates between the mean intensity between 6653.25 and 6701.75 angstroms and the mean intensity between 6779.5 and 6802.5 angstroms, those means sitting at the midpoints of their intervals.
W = 0.1 angstroms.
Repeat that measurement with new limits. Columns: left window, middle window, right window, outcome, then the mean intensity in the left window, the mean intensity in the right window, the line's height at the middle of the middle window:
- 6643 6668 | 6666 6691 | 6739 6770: -0.3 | 20.6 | 20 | 20.4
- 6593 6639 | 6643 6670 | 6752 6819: 0.1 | 20.9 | 19.9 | 20.6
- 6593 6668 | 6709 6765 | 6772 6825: 0.0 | 20.7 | 19.9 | 20.2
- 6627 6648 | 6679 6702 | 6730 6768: -0.2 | 20.6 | 20.1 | 20.3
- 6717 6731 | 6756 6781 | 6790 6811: 0.5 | 20.5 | 20.1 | 20.3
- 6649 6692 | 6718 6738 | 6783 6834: -0.2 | 20.6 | 19.8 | 20.3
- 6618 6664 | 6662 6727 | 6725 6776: -0.9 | 20.5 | 20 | 20.3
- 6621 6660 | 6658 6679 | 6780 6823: -0.3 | 20.5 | 19.9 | 20.4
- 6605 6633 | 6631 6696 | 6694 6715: 0.0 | 20.9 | 20.3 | 20.6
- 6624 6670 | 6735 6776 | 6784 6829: 0.4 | 20.6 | 19.9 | 20.1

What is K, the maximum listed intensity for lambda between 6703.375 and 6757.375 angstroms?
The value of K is 21.64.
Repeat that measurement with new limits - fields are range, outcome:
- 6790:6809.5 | 21.05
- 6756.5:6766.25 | 20.64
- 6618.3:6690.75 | 23.17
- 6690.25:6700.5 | 20.86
